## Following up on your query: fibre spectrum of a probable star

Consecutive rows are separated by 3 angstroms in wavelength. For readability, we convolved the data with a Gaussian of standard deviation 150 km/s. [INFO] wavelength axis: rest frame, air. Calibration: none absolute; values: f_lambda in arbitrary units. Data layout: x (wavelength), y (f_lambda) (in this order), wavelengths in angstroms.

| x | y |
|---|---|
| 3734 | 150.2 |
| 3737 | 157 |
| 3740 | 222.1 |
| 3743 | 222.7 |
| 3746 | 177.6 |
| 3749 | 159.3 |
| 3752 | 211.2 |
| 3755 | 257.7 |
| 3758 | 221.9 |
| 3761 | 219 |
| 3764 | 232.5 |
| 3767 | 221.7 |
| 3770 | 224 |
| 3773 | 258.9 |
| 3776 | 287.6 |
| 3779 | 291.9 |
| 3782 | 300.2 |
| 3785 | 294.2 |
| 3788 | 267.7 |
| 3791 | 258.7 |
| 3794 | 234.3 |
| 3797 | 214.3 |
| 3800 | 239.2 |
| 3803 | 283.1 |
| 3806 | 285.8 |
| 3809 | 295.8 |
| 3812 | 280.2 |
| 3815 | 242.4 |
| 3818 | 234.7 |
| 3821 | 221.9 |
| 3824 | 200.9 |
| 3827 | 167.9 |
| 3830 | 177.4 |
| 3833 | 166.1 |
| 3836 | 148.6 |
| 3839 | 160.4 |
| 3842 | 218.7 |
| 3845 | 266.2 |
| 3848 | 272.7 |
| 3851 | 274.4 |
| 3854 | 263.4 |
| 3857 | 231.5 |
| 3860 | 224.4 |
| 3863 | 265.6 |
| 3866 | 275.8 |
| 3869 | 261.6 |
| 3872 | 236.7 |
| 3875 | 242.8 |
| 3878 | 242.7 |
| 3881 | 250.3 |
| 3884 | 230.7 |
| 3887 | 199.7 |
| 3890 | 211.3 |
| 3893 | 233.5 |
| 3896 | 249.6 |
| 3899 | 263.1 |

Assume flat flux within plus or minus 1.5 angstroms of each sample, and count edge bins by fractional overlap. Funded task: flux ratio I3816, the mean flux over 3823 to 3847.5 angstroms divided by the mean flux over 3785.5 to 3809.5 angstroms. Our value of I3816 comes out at 0.7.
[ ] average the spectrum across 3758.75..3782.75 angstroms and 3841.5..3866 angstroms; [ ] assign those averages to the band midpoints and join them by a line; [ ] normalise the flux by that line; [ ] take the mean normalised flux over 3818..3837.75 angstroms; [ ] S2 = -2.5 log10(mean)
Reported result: 0.35 mag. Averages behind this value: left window 252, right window 255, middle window 184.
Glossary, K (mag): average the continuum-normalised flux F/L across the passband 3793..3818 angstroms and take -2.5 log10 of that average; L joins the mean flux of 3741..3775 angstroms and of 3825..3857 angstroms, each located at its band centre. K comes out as -0.20 mag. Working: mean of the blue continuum 220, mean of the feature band 258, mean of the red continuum 212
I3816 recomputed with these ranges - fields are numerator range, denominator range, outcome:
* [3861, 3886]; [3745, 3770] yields 1.16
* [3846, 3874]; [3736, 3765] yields 1.23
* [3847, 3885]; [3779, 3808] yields 0.95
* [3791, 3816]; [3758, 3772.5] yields 1.15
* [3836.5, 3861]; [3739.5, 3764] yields 1.11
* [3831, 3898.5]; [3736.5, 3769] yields 1.10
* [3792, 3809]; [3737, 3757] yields 1.25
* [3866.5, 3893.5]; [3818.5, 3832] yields 1.21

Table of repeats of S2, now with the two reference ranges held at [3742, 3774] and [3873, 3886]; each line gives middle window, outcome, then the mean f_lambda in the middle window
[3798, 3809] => -0.19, 270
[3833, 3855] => 0.05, 224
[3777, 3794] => -0.24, 278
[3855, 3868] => -0.06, 250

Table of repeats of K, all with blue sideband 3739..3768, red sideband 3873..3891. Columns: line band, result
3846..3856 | -0.18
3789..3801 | -0.09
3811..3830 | 0.02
